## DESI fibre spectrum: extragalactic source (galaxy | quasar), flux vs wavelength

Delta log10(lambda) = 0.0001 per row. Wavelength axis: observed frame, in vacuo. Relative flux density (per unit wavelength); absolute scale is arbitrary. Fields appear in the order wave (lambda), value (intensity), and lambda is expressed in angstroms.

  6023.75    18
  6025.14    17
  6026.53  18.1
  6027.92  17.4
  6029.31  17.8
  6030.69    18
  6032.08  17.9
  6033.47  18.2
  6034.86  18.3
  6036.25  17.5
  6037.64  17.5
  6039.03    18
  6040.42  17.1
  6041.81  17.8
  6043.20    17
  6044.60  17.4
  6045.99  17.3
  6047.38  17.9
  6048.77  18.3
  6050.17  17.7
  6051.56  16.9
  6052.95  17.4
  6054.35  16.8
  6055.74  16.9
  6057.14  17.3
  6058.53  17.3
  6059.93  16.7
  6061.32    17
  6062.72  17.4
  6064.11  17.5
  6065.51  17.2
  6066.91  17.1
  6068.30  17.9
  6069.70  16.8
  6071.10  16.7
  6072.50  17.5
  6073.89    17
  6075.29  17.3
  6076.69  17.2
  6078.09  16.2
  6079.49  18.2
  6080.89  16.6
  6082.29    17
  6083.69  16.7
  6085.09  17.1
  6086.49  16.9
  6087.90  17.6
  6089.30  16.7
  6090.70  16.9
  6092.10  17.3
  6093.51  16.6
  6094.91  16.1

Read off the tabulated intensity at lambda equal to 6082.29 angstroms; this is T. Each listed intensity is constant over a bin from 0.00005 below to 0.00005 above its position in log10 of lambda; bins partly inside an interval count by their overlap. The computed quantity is 17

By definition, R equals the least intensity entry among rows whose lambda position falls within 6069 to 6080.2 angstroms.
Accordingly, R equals 16.2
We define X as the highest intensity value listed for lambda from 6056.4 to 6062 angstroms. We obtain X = 17.3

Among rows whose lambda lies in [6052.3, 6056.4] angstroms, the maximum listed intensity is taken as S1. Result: 17.4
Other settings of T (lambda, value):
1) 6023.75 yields 18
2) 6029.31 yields 17.8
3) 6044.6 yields 17.4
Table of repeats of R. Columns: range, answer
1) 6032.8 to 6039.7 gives 17.5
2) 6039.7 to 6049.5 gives 17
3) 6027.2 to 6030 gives 17.4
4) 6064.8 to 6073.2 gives 16.7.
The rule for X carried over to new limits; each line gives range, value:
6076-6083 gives 18.2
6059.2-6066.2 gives 17.5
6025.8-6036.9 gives 18.3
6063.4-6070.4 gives 17.9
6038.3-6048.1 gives 18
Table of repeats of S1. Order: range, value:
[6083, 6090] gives 17.6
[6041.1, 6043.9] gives 17.8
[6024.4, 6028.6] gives 18.1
